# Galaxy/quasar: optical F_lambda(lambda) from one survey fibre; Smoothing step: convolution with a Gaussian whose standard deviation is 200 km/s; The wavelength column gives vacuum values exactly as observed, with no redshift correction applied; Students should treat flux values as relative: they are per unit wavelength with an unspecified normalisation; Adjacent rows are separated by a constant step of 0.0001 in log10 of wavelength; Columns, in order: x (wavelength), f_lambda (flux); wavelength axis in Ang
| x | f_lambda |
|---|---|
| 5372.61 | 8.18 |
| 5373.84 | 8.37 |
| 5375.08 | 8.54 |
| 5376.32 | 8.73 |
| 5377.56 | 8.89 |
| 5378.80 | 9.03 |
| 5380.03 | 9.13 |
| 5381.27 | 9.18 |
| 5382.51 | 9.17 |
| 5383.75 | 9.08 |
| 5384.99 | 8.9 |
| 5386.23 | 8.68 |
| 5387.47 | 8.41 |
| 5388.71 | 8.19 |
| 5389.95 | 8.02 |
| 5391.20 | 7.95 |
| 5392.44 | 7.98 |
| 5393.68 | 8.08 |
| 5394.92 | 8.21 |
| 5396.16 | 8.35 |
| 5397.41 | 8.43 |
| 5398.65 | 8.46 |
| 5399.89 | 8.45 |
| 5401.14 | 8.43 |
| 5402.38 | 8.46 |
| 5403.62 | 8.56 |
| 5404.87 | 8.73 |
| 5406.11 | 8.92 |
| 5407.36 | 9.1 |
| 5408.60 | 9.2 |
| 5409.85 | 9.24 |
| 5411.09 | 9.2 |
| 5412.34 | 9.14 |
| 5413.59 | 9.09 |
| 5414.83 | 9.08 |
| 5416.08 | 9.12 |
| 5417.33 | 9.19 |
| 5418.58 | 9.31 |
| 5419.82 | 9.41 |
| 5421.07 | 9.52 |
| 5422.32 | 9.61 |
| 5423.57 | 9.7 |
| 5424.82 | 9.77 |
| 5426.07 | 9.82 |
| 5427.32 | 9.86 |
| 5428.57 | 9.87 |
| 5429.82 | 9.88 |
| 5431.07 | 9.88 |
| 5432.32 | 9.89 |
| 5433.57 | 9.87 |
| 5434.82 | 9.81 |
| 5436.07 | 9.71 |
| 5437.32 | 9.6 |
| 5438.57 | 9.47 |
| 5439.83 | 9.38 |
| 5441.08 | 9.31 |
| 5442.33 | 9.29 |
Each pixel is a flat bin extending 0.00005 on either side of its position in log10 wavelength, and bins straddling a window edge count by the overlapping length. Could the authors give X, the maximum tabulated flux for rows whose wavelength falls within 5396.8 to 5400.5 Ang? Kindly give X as 8.46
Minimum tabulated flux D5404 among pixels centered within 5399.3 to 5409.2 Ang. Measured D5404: 8.43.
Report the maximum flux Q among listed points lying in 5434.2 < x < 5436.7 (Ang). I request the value 9.81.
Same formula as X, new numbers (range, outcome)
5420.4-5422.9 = 9.61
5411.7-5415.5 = 9.14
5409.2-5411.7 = 9.24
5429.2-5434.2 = 9.89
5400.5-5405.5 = 8.73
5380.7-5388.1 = 9.18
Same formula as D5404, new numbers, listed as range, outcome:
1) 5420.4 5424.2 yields 9.52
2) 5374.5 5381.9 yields 8.54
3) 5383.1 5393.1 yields 7.95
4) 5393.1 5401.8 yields 8.08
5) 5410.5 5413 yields 9.14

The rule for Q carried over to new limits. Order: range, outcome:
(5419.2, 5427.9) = 9.86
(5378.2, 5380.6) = 9.13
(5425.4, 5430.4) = 9.88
